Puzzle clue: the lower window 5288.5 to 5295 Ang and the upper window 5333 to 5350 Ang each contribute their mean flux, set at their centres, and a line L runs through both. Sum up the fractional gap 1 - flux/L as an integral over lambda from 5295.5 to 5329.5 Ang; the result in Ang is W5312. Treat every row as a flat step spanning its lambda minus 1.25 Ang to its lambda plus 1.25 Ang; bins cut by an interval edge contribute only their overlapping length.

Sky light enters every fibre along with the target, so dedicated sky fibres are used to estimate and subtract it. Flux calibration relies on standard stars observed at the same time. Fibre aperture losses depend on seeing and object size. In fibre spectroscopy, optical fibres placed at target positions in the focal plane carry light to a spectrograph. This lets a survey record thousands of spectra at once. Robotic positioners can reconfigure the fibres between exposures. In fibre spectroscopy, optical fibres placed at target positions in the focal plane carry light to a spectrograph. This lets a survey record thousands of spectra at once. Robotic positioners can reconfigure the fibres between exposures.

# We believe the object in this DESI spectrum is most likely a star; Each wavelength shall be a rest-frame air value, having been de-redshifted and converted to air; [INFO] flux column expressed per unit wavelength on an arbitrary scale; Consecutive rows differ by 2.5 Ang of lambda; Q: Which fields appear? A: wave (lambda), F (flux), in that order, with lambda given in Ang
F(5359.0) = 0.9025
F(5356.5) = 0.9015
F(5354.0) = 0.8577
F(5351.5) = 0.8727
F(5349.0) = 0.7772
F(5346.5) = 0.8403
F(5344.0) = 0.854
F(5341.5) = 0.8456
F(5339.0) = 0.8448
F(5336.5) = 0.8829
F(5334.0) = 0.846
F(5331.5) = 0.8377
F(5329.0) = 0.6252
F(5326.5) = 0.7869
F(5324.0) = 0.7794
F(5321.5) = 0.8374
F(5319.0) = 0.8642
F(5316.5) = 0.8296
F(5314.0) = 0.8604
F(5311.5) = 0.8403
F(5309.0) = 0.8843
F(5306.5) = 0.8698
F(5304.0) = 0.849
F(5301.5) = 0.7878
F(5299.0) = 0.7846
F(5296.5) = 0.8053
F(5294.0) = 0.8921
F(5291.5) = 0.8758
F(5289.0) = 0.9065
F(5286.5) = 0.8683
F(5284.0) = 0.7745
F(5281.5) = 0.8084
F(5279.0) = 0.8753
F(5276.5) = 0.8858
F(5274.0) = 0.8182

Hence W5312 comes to 2.0 Ang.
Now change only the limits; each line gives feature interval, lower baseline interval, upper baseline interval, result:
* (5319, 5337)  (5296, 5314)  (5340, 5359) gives 0.94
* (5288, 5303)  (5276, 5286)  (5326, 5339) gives -0.29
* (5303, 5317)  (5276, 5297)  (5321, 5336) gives -0.68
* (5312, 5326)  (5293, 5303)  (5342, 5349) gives -0.13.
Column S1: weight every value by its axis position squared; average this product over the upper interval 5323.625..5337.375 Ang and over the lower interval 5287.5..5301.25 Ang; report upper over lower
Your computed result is 0.9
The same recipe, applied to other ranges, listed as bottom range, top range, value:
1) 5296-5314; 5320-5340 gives 0.97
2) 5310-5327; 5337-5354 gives 1.02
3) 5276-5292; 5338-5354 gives 1.01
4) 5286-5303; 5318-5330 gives 0.93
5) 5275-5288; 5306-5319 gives 1.03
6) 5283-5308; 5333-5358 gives 1.03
